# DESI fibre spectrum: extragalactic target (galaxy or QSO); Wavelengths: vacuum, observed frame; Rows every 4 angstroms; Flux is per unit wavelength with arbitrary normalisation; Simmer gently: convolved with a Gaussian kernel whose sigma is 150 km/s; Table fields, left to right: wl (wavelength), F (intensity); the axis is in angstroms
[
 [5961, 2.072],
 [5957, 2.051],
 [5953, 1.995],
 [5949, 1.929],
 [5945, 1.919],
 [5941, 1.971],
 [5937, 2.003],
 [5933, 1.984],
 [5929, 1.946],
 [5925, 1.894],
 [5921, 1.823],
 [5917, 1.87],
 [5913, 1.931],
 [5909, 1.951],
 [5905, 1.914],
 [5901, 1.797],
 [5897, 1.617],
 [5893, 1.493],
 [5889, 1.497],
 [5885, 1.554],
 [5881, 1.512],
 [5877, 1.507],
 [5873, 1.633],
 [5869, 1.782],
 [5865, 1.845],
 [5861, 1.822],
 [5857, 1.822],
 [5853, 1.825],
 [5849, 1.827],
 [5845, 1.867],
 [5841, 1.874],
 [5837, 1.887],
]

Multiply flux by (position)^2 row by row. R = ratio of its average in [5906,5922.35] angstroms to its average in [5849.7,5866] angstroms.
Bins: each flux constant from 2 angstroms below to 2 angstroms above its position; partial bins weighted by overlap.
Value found 1.1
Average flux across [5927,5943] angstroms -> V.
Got 1.98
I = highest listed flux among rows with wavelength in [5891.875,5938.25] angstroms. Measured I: 2.003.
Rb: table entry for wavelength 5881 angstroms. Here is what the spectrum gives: 1.512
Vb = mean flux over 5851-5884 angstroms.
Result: 1.71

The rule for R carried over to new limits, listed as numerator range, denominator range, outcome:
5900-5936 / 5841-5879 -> 1.10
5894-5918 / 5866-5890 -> 1.16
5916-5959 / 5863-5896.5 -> 1.24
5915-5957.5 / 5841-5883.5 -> 1.14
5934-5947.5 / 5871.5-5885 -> 1.30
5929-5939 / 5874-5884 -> 1.32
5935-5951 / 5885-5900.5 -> 1.27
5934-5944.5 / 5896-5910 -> 1.10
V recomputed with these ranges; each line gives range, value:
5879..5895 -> 1.51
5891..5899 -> 1.56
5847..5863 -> 1.82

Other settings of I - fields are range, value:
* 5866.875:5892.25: 1.782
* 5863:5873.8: 1.845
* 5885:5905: 1.914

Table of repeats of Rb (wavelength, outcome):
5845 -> 1.867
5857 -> 1.822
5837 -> 1.887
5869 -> 1.782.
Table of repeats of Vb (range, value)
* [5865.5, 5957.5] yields 1.8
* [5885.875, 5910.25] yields 1.7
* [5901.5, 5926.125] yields 1.89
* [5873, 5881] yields 1.54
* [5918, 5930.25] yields 1.88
